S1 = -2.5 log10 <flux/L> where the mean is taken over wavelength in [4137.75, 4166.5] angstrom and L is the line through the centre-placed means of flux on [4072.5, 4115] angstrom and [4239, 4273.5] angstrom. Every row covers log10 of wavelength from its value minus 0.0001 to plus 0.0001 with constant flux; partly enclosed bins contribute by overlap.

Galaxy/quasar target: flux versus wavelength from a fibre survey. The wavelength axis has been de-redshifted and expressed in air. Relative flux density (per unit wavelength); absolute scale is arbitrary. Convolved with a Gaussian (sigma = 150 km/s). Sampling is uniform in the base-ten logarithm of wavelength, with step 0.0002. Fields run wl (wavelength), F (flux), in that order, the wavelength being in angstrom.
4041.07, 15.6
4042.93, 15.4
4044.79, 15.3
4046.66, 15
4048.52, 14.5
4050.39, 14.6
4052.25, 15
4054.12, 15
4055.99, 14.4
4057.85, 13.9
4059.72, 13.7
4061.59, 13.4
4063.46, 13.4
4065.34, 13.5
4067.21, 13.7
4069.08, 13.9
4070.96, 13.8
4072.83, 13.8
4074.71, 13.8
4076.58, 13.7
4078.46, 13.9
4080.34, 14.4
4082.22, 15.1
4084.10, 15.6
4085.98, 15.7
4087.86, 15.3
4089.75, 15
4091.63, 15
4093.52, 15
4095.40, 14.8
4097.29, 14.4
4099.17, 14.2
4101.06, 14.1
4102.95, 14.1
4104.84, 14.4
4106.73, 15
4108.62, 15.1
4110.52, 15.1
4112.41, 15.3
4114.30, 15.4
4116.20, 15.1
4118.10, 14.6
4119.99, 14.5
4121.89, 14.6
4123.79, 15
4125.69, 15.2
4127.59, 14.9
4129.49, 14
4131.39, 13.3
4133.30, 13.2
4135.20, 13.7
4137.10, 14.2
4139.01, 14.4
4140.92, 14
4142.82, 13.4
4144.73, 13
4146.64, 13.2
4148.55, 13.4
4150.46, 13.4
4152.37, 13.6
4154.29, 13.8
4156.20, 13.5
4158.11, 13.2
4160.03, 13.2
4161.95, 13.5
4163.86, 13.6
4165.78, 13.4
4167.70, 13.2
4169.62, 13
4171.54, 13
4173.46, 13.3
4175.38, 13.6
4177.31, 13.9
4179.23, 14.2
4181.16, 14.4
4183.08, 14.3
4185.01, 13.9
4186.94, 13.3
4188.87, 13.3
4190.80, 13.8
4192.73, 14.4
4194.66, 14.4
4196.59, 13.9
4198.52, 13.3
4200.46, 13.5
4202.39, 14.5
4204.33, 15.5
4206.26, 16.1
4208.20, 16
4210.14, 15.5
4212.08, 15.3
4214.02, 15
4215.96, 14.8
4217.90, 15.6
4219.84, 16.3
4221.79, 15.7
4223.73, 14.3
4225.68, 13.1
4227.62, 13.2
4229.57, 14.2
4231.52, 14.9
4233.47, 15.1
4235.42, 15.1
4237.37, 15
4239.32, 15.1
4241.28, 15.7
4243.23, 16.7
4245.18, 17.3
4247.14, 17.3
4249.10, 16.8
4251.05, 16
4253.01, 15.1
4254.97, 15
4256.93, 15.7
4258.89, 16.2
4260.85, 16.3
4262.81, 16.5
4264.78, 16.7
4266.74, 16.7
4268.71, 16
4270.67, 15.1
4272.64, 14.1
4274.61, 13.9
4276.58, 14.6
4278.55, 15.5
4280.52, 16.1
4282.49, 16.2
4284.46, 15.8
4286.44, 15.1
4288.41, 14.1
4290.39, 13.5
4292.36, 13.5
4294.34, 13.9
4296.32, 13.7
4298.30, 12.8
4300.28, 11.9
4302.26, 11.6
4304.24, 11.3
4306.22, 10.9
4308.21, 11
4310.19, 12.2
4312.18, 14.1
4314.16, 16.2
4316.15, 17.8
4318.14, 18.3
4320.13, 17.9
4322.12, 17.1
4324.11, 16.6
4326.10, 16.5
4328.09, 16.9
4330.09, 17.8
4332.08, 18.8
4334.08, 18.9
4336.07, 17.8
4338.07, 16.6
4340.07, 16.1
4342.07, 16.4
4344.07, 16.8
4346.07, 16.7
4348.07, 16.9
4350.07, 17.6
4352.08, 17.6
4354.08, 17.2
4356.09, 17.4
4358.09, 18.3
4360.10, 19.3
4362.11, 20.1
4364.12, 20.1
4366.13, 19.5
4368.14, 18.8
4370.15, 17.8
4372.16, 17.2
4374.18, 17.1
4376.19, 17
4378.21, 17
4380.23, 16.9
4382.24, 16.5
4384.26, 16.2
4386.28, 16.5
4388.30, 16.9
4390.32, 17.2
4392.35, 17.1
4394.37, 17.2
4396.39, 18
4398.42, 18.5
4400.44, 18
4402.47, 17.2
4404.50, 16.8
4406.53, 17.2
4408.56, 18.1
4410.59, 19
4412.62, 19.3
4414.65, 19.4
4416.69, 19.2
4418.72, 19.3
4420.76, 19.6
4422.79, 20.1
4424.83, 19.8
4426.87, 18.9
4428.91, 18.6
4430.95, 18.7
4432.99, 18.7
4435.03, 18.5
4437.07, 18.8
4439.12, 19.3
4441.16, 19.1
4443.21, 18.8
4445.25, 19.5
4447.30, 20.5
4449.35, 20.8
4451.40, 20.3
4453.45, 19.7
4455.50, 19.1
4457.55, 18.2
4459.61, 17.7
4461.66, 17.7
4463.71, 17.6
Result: 0.13 mag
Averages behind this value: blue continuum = 14.7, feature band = 13.5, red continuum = 16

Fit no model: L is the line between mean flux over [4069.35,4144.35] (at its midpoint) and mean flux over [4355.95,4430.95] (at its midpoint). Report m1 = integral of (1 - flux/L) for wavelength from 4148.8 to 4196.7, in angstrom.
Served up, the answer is 5.3 angstrom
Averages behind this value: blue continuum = 14.5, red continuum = 18.2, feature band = 13.6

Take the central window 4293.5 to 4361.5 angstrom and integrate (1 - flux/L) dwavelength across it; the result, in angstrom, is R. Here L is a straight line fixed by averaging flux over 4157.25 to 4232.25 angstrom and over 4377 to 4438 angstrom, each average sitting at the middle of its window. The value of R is 2.95 angstrom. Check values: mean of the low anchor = 14.2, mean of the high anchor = 18.1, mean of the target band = 15.9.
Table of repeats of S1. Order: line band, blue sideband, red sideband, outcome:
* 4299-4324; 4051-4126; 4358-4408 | 0.19 mag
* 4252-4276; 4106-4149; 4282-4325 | -0.09 mag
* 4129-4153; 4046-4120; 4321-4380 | 0.12 mag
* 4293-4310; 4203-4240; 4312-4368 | 0.35 mag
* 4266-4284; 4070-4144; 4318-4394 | 0.08 mag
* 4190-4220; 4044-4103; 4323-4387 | 0.07 mag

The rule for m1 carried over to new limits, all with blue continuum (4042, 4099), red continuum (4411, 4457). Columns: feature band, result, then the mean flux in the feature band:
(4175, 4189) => 1.8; 13.9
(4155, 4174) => 2.9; 13.3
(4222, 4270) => 3.6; 15.6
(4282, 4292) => 1.5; 14.8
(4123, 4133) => 0.6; 14.4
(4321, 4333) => 0.4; 17.3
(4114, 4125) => 0.2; 14.8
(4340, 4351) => 0.8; 16.8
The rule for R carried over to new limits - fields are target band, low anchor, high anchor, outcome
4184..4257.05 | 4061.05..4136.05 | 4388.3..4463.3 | 4.8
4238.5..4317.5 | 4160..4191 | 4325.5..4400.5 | 4.3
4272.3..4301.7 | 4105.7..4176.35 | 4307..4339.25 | 3.1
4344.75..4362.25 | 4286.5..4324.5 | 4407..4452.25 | -1.8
